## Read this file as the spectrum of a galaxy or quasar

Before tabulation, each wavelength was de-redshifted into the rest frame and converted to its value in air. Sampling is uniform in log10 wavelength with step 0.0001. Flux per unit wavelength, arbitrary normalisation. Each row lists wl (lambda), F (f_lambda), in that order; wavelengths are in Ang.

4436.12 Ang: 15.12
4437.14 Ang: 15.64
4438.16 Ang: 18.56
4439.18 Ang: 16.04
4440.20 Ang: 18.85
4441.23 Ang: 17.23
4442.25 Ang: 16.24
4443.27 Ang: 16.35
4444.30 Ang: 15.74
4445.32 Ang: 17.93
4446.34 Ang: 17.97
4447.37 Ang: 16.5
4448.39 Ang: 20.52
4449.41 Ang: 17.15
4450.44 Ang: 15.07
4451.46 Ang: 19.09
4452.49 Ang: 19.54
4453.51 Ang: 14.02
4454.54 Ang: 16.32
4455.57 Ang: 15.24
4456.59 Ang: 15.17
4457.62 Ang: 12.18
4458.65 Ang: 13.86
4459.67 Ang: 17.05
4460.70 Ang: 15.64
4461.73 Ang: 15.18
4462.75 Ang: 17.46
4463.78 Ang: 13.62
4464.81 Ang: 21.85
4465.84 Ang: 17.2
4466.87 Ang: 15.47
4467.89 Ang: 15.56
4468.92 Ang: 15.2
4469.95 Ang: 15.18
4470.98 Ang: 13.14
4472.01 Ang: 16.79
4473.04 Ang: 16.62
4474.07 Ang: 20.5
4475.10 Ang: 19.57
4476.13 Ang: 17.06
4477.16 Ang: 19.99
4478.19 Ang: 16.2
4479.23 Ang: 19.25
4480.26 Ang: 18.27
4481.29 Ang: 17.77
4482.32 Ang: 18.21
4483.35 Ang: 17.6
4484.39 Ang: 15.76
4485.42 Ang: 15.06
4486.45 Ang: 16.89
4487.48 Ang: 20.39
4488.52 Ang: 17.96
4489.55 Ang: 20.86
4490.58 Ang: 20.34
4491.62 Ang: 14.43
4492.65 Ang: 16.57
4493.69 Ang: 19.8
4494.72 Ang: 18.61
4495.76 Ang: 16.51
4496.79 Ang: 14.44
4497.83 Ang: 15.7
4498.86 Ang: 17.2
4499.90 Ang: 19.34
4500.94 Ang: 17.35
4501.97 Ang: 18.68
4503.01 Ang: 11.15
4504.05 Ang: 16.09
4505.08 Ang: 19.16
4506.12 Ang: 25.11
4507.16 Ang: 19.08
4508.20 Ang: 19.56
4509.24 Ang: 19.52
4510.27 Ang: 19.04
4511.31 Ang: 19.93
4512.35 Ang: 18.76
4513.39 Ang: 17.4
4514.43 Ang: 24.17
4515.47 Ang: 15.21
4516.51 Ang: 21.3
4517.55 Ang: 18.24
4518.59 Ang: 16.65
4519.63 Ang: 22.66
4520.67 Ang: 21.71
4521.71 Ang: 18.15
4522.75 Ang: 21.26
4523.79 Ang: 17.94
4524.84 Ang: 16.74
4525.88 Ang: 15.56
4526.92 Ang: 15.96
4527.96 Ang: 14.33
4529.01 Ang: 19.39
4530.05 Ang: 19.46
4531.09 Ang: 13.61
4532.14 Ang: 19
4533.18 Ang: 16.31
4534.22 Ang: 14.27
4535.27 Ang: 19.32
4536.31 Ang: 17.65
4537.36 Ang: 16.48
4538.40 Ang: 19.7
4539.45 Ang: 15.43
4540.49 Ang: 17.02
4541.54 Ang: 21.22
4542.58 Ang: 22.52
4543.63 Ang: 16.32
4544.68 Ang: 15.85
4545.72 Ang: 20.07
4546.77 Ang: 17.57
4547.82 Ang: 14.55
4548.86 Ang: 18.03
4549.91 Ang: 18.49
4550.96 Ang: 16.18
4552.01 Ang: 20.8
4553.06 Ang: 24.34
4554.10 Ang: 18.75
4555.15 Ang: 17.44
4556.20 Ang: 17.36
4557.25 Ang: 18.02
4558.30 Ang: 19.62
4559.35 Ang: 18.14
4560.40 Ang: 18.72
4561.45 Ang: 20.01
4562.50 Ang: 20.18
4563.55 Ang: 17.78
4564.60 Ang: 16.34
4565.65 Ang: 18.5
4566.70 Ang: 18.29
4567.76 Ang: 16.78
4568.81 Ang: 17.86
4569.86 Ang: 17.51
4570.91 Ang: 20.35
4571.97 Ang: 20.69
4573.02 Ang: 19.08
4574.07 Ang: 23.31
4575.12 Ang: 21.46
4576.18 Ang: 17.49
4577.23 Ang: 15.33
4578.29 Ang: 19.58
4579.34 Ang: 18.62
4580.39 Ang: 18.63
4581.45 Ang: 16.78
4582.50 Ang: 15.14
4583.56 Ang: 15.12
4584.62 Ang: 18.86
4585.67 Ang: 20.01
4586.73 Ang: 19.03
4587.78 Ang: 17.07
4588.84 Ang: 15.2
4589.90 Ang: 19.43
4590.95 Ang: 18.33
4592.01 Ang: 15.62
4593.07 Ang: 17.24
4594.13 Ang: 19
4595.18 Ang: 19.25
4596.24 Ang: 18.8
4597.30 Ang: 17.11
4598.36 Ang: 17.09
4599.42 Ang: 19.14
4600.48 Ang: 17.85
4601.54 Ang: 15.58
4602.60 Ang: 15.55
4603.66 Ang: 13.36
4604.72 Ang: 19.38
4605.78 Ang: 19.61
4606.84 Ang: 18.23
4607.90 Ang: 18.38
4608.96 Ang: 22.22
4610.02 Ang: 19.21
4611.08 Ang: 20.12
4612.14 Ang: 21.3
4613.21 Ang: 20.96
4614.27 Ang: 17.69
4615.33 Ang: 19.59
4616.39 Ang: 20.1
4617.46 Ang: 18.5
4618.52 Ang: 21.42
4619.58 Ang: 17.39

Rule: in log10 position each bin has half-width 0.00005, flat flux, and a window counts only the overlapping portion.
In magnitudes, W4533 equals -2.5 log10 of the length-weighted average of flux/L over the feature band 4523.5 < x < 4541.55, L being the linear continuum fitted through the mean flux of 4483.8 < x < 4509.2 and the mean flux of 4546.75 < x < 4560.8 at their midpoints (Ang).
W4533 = 0.07 mag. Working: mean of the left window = 17.8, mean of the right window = 18.5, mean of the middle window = 17.1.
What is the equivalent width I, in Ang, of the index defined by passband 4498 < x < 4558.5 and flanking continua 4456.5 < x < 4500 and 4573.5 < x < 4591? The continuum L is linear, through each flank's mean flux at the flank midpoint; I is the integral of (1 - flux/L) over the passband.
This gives -2.4 Ang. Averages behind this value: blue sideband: 17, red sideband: 18.2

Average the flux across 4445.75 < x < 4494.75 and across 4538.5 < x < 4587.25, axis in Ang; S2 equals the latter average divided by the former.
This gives 1.08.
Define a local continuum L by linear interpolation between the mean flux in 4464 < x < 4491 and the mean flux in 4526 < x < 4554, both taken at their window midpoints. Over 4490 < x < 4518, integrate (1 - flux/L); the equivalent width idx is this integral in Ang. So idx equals -0.9 Ang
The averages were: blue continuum 17.6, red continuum 17.8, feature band 18.3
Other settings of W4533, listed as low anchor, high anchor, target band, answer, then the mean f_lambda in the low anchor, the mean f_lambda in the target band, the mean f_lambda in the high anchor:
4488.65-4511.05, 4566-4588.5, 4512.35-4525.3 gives -0.07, 18.1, 19.3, 18.4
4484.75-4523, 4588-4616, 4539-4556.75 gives 0.00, 18.5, 18.4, 18.3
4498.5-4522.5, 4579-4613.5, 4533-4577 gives 0.00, 19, 18.5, 18.1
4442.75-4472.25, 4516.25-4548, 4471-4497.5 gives -0.05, 16.3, 17.7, 17.9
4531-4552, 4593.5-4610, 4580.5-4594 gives 0.03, 17.6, 17.4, 18.1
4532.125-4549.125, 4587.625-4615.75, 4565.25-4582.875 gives -0.04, 17.7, 18.6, 18.2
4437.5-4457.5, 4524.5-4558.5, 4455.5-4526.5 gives -0.02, 16.9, 17.7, 17.8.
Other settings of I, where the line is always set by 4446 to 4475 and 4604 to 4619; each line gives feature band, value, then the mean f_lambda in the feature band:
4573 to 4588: 0.51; 18.4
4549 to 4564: -0.38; 19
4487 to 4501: -0.56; 17.8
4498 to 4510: -0.66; 18.3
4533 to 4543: 0.06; 18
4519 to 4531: -0.31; 18.3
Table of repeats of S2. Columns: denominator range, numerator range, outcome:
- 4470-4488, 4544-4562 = 1.05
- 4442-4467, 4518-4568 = 1.10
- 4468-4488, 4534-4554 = 1.06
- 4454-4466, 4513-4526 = 1.21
